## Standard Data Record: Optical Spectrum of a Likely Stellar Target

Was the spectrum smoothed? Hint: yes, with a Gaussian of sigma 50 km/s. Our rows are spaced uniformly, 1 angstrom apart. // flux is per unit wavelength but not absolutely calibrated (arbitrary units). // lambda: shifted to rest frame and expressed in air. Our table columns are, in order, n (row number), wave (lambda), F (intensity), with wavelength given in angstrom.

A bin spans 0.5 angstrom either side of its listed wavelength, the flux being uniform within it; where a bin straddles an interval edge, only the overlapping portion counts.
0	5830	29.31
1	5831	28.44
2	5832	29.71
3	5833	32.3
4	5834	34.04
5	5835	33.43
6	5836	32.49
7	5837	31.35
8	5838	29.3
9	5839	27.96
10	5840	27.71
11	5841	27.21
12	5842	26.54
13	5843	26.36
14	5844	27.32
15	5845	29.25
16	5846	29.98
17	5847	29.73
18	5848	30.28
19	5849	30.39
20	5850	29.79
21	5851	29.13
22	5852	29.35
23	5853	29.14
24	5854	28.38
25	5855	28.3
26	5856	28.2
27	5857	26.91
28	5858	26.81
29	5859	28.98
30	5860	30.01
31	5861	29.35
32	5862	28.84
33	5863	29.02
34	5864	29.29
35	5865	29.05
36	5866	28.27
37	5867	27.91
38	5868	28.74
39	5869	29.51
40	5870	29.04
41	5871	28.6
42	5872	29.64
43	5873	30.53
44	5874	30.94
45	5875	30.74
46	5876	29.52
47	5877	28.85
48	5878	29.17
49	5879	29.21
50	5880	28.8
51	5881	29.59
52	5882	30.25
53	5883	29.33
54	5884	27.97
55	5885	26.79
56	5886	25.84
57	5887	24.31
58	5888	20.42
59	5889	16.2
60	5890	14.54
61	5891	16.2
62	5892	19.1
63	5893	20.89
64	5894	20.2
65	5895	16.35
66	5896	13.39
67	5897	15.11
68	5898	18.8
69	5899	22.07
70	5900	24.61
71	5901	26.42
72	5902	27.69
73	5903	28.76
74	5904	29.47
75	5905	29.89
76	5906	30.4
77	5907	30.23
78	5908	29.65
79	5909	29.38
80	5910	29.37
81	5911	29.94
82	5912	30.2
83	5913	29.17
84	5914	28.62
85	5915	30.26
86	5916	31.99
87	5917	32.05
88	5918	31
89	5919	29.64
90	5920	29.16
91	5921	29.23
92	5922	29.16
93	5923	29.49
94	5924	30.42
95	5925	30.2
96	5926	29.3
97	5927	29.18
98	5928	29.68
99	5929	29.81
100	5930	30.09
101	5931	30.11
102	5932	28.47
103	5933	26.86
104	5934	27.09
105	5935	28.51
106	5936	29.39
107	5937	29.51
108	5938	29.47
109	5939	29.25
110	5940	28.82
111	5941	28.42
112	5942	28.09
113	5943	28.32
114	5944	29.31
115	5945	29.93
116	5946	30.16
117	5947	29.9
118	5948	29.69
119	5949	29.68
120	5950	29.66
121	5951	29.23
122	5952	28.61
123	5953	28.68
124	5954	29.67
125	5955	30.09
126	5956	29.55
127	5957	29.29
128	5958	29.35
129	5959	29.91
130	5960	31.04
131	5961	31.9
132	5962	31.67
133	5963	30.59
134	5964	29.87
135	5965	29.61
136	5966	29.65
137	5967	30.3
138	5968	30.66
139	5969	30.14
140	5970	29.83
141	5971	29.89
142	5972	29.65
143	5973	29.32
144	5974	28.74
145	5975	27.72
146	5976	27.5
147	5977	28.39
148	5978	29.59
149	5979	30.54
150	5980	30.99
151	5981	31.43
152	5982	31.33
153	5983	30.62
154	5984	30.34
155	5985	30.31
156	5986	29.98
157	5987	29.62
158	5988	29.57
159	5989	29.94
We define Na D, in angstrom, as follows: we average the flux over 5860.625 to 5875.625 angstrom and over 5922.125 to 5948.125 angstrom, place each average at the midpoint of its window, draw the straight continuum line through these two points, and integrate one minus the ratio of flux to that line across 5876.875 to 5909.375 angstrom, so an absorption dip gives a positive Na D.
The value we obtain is 5.3 angstrom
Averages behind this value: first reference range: 29.3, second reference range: 29.2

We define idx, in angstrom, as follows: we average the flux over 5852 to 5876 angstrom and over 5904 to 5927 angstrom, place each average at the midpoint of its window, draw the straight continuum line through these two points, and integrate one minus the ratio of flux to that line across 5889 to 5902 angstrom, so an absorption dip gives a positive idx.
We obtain 4.6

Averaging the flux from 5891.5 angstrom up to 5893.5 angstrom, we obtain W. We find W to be 20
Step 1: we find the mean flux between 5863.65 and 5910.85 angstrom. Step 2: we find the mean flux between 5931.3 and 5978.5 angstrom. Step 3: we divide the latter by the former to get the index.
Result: 1.1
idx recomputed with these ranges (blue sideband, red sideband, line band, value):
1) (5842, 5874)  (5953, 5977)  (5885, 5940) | 5.1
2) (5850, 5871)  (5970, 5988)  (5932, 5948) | 0.3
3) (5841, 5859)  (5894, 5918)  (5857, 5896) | 1.8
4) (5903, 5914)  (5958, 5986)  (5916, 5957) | 0.6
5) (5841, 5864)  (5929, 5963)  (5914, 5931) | -0.4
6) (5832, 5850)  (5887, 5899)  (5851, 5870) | -2.6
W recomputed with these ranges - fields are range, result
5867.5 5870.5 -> 29.1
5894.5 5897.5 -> 15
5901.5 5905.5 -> 29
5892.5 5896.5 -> 17.7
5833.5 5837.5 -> 32.8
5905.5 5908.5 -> 30.1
